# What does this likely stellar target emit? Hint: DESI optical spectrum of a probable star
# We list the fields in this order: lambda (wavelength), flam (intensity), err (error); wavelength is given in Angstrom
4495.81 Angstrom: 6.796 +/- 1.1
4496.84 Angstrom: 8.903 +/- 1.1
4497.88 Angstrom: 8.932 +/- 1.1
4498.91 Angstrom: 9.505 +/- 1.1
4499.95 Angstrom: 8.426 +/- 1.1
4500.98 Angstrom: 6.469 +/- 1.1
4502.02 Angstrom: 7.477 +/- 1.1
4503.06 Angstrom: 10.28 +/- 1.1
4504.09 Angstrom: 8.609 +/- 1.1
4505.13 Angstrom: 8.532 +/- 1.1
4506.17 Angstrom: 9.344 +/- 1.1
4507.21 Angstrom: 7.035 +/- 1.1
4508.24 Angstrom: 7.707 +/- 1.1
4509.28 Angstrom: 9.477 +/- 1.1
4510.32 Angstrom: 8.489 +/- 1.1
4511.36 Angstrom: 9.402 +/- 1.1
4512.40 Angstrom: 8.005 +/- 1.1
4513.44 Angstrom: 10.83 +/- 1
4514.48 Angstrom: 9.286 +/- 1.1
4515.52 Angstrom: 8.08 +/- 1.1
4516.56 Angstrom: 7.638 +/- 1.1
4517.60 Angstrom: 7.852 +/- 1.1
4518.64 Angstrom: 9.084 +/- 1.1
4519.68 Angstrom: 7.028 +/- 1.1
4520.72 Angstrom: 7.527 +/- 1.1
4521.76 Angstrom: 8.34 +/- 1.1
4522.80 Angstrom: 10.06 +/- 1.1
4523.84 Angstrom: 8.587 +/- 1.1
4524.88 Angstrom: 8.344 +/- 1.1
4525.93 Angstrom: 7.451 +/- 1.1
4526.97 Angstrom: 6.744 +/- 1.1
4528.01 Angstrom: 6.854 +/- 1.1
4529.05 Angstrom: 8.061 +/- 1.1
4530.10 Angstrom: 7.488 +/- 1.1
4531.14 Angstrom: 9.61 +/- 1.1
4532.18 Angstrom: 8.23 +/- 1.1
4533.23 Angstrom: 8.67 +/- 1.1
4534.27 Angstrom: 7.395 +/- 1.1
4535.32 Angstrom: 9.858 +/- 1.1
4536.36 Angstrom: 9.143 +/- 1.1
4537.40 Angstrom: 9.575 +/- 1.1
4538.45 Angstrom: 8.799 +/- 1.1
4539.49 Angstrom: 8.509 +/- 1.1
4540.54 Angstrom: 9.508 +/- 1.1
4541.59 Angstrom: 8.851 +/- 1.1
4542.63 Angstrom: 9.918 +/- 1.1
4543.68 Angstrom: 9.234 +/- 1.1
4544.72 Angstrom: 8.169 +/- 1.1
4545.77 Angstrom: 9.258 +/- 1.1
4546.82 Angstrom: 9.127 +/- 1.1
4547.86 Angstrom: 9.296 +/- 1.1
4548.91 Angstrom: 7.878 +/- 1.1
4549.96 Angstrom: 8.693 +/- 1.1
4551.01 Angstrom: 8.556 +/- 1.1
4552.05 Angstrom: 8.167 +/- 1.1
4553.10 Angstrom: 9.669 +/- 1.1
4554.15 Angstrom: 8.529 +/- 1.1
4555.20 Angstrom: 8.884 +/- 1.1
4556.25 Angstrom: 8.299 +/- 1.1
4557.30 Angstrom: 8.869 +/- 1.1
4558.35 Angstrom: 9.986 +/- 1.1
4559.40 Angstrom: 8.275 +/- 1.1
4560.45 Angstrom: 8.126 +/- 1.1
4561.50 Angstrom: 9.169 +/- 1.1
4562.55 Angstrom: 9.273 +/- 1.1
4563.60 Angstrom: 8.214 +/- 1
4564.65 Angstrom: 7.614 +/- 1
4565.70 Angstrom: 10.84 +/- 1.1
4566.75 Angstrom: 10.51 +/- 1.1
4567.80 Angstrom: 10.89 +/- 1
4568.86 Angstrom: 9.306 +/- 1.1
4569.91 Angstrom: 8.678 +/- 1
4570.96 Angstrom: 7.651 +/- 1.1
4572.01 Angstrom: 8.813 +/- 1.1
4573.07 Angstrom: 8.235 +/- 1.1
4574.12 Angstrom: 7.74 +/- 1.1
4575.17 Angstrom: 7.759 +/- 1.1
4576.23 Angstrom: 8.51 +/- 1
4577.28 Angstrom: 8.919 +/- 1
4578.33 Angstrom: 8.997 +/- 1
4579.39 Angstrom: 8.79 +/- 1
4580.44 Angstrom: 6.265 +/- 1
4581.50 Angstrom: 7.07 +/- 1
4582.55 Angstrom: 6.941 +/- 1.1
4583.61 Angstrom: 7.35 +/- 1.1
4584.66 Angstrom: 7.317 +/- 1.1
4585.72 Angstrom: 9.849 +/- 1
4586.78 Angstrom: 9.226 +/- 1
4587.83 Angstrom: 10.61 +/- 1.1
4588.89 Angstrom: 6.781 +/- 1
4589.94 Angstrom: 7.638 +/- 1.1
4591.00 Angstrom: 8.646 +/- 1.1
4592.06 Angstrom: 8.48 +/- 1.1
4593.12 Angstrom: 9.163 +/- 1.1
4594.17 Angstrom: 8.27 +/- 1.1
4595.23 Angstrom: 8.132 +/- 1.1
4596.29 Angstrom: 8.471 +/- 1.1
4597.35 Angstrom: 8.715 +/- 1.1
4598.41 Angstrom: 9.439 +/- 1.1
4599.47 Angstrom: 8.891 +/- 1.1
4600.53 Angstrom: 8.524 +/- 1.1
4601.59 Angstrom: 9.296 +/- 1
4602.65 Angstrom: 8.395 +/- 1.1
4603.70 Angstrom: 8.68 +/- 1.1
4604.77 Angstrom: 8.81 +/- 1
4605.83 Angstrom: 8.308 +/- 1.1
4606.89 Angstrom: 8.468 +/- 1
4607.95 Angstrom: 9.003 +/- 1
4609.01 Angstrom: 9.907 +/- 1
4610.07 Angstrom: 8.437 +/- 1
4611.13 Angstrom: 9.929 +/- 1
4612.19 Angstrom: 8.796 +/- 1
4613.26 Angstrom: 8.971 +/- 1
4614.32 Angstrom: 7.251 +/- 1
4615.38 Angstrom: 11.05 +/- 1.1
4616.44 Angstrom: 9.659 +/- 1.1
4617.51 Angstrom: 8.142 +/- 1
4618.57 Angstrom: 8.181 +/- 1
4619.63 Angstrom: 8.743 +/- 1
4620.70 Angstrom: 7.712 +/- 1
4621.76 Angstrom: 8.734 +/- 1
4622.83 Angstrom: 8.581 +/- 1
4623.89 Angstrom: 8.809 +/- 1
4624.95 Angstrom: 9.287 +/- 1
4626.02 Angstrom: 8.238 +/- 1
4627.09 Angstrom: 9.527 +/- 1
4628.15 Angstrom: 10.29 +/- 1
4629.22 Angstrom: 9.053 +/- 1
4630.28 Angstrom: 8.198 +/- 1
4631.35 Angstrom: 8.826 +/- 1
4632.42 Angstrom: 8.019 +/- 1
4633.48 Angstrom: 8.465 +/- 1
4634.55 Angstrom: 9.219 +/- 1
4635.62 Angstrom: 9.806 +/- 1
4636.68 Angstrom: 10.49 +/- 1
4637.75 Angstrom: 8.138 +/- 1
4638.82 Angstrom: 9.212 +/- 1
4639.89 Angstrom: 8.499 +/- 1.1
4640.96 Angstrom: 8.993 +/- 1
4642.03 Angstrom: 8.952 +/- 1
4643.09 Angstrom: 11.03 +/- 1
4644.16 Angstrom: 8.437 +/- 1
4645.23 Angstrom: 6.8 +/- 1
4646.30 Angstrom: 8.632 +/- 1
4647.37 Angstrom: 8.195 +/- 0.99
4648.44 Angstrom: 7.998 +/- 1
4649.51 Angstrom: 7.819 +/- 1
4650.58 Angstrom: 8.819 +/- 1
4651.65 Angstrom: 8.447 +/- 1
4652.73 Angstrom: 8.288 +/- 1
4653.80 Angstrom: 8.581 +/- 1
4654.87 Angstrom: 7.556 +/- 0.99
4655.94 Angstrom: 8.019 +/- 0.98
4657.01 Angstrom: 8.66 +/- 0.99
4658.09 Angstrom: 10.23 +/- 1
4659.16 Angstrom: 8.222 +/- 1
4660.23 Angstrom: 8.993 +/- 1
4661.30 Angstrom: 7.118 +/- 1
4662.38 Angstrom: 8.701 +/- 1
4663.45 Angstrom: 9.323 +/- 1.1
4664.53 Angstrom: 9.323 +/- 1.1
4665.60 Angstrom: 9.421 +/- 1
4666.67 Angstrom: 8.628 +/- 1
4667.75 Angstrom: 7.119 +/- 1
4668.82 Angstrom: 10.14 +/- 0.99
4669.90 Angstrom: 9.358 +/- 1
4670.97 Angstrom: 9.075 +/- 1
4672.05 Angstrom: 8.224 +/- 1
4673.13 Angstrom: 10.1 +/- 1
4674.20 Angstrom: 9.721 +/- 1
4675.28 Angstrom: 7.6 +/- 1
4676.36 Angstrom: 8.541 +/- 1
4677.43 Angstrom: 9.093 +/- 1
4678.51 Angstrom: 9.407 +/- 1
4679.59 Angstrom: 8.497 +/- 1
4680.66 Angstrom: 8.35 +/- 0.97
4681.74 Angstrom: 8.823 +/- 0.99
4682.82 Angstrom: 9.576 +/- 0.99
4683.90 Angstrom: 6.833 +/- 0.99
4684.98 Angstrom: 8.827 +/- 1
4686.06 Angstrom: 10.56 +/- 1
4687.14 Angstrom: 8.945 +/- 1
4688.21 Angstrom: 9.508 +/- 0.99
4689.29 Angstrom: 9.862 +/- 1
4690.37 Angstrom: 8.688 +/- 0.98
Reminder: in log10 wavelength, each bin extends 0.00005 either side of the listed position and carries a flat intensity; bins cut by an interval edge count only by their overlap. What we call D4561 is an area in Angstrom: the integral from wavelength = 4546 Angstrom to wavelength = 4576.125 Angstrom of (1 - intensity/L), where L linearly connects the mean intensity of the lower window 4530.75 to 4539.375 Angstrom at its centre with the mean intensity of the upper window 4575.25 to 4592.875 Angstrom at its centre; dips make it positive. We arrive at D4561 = -1.0 Angstrom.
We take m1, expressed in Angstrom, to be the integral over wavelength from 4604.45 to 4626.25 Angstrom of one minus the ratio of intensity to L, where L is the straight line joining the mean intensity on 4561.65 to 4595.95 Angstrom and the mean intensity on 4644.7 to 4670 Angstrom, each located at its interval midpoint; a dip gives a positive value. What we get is -0.78 Angstrom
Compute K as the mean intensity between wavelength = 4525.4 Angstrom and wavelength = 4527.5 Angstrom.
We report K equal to 7.09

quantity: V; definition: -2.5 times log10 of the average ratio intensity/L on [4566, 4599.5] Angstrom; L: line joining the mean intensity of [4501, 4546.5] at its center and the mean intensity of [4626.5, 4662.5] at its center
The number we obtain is 0.01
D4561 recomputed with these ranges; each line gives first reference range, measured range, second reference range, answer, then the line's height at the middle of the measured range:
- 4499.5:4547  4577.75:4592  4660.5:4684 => 0.8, 8.64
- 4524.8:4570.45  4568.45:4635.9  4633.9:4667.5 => 1.0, 8.75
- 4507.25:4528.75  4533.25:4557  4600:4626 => -1.2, 8.45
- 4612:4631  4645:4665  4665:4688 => 1.0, 8.88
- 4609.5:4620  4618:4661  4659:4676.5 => 0.8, 8.88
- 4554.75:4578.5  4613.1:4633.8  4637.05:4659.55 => -0.3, 8.65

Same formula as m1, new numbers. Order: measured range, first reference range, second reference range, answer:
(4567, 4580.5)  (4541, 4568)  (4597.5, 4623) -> 0.47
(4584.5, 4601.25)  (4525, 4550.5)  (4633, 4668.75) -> -0.06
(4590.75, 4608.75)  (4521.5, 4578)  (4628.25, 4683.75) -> 0.07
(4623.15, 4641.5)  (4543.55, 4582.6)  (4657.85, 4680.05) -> -0.39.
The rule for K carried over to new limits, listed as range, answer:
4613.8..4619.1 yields 8.87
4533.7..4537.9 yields 9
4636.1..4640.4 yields 9.1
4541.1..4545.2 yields 9.07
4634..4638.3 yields 9.4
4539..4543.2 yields 9.19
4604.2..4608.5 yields 8.64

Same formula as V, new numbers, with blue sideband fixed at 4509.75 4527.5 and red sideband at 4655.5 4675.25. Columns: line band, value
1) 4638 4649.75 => 0.03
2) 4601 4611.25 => -0.02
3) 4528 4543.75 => -0.04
